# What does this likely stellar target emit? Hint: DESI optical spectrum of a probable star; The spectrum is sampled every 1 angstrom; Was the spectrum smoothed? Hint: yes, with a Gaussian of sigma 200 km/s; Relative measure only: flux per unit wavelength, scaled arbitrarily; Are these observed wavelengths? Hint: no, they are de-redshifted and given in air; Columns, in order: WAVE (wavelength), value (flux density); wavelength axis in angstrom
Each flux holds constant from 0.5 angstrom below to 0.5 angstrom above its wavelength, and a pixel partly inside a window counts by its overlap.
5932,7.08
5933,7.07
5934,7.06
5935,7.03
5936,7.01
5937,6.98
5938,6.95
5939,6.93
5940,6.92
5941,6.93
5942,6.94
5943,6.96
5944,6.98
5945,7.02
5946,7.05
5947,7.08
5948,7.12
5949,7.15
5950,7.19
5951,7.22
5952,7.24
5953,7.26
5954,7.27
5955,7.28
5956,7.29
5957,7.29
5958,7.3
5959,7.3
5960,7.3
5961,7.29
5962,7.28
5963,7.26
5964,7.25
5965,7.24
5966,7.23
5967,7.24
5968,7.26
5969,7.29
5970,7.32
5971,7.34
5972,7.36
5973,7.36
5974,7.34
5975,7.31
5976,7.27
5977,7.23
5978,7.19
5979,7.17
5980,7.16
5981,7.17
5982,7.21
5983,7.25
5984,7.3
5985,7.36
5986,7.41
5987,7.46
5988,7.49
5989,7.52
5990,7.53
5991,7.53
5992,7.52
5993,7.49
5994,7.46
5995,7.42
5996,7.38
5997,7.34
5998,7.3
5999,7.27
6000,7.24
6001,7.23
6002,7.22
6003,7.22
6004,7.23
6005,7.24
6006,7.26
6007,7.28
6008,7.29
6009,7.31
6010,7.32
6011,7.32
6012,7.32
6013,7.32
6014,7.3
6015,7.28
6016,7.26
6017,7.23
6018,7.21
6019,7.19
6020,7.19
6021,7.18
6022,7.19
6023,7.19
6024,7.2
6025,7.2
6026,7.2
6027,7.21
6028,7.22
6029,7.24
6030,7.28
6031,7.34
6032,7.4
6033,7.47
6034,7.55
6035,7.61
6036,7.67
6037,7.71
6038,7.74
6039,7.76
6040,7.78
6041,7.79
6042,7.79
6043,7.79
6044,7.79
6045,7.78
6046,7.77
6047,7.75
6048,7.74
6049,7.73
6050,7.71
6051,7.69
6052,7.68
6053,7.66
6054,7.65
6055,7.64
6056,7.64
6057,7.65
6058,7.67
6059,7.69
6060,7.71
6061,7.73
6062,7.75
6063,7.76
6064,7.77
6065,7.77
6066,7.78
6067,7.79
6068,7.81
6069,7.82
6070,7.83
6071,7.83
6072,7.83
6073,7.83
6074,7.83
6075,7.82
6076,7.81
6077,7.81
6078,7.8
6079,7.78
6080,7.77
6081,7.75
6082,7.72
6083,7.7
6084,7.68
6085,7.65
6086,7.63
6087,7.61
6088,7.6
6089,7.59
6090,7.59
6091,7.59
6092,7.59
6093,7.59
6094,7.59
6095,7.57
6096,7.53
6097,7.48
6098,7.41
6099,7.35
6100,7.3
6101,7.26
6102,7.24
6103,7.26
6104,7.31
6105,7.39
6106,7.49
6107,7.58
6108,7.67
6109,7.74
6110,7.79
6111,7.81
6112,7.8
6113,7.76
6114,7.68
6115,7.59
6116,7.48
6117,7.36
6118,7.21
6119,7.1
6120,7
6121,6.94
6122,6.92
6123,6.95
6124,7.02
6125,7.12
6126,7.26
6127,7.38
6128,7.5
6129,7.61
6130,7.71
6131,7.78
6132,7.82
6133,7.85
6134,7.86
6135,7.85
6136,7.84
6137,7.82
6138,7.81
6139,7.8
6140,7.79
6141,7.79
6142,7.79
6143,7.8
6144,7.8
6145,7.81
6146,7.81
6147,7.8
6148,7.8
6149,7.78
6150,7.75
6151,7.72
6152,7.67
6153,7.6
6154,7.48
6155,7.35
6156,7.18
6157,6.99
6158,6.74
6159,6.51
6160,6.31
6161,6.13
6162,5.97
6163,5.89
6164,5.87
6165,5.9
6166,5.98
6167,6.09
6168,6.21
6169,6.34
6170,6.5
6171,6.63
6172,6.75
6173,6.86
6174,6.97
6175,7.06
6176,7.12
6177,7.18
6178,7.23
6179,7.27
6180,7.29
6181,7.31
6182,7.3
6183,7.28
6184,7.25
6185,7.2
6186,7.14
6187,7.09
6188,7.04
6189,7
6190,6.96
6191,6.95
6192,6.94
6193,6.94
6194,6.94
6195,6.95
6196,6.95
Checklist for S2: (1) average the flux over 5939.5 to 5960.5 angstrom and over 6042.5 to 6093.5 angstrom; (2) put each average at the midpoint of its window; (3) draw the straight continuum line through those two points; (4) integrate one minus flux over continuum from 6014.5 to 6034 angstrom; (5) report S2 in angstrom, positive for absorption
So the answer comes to 0.7 angstrom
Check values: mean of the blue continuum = 7.15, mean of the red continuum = 7.72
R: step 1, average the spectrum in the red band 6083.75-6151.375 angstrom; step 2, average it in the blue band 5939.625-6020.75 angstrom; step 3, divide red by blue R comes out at 1.04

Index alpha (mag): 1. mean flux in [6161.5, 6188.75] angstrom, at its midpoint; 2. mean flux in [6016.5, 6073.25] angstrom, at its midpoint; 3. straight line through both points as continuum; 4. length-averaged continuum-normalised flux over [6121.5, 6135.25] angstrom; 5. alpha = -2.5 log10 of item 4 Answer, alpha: -0.06 mag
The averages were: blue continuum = 7.59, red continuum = 6.77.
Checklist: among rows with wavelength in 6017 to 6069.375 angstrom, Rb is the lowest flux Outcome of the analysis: 7.18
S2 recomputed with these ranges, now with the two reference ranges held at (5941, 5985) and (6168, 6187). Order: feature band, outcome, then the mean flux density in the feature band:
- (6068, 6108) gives -2.9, 7.61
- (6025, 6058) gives -2.1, 7.6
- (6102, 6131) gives -1.4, 7.41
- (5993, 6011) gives -0.3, 7.3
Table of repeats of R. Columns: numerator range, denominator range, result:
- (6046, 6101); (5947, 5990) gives 1.06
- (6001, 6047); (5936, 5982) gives 1.03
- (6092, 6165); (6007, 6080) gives 0.98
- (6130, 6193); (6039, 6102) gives 0.93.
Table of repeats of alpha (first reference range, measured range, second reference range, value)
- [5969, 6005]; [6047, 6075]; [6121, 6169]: -0.07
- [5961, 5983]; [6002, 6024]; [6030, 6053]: 0.04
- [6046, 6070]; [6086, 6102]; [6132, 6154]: 0.03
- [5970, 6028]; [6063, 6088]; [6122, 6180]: -0.08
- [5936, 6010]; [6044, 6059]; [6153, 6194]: -0.09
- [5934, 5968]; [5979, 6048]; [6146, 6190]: -0.05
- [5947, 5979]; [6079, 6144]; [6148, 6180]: -0.09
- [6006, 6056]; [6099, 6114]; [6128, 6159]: 0.01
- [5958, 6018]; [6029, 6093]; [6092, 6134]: -0.04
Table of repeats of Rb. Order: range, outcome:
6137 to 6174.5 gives 5.87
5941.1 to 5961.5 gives 6.94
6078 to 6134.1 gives 6.92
